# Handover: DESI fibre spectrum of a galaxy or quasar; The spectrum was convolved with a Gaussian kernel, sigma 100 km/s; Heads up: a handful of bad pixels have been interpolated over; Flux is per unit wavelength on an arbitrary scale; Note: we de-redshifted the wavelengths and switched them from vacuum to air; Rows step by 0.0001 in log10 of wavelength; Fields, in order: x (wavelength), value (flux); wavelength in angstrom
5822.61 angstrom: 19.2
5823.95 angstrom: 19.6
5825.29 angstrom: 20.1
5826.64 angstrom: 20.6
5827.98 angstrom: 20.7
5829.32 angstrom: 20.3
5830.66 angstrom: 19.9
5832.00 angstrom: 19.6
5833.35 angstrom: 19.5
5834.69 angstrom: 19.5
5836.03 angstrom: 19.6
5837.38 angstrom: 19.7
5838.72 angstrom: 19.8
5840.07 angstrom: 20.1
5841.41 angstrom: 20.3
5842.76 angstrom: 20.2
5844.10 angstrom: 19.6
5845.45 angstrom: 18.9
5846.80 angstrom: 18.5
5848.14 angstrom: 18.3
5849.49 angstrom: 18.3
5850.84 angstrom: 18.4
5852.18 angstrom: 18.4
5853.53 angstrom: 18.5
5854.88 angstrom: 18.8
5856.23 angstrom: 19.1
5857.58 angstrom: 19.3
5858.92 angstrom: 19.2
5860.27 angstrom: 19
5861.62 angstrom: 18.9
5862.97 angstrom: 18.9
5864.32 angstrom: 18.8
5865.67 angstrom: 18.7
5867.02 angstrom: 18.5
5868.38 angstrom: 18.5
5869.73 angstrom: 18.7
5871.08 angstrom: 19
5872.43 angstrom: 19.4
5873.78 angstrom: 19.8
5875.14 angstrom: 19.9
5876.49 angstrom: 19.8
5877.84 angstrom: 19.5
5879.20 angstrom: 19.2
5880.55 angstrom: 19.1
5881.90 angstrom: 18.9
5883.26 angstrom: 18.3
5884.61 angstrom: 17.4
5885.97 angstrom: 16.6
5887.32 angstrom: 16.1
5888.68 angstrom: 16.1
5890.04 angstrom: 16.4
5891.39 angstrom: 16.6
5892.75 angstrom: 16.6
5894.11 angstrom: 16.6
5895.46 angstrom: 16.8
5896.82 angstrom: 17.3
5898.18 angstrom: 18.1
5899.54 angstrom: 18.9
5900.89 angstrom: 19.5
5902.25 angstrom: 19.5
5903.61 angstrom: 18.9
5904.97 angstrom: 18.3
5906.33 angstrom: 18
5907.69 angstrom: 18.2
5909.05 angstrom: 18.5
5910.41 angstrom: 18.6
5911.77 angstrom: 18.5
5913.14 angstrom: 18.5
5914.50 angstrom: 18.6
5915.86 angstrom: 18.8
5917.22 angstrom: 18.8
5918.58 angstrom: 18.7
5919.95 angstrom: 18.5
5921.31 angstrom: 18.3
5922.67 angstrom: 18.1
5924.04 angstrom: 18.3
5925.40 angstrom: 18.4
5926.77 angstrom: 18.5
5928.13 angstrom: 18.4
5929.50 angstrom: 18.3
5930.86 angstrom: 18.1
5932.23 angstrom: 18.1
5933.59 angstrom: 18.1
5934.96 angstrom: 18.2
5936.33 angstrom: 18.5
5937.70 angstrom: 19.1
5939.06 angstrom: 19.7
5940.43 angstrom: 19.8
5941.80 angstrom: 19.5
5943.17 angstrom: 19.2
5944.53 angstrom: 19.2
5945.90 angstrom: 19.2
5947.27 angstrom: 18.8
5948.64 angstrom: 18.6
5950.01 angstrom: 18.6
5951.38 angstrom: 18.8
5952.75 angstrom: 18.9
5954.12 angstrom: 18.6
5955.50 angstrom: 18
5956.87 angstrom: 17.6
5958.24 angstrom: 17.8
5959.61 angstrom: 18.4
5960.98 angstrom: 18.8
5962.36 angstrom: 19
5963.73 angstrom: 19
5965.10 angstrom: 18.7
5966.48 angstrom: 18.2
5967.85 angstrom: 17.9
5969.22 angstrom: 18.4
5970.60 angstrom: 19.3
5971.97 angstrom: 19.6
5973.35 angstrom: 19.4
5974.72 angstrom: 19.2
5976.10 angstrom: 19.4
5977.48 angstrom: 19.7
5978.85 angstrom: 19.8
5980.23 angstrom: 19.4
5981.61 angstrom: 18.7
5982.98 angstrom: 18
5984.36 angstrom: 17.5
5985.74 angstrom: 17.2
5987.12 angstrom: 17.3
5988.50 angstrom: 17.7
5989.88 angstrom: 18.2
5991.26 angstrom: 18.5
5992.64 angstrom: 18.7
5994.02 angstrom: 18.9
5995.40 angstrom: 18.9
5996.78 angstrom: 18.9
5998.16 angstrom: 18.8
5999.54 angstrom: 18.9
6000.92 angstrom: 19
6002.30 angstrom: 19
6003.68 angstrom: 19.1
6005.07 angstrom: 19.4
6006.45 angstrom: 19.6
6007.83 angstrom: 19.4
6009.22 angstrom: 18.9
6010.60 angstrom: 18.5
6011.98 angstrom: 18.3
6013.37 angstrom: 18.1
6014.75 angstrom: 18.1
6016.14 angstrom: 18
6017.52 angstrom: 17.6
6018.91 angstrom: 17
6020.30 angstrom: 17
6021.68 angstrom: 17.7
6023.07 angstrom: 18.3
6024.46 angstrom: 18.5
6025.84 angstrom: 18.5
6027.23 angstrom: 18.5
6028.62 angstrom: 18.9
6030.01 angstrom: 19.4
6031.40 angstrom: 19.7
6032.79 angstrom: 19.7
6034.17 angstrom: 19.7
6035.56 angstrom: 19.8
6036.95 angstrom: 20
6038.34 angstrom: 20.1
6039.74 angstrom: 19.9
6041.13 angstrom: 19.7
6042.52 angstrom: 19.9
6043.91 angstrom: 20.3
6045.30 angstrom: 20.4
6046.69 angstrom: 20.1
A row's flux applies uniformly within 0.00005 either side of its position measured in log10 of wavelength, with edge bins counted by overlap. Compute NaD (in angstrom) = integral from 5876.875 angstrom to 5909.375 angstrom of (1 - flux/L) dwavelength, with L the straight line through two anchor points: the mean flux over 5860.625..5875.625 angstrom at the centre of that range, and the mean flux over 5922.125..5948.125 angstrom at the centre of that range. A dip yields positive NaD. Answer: 1.7 angstrom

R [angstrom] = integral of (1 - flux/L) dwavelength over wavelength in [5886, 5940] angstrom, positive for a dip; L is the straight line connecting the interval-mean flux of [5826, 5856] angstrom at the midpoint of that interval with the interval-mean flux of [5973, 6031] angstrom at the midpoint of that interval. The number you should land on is 2.6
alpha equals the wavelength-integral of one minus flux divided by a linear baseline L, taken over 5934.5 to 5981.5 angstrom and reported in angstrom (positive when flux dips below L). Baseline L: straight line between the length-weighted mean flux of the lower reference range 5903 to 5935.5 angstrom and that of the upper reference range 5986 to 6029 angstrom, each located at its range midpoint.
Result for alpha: -1.21 angstrom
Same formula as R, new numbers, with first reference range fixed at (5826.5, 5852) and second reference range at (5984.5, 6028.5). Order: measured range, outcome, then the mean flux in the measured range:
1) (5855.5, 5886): 0.6 angstrom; 18.9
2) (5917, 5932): 0.5 angstrom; 18.4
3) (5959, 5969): 0.1 angstrom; 18.6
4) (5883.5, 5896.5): 1.7 angstrom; 16.7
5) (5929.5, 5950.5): 0.0 angstrom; 18.8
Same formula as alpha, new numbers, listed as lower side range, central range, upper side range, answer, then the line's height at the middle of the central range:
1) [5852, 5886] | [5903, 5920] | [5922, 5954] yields 0.2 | 18.8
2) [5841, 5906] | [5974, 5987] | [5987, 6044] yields 0.0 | 18.7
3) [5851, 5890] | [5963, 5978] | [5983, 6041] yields -0.3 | 18.6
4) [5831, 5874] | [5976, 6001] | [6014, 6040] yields 0.3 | 18.8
